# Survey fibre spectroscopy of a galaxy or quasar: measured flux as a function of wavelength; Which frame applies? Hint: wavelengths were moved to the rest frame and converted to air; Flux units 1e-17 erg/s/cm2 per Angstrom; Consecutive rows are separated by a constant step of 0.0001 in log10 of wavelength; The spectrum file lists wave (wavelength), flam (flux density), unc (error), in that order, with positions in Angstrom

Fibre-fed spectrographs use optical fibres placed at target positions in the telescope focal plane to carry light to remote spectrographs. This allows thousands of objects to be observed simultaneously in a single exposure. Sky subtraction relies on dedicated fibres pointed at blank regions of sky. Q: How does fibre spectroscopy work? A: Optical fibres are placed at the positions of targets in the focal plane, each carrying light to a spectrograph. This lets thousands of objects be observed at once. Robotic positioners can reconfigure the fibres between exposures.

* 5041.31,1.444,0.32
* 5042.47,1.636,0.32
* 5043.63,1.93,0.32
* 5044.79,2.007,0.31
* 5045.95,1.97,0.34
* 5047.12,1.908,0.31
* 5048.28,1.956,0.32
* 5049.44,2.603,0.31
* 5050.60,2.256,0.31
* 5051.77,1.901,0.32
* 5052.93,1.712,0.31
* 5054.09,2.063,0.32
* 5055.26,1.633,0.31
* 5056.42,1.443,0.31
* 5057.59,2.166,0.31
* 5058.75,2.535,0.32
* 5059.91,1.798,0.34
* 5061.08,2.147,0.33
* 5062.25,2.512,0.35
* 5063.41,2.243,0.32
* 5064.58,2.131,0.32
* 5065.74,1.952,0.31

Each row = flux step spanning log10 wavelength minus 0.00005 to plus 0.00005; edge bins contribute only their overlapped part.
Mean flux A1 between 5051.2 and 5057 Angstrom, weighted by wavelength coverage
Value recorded 1.75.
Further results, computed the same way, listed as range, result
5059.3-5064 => 2.18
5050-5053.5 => 1.96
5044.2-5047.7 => 1.96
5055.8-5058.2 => 1.81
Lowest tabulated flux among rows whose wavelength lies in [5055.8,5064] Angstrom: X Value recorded 1.443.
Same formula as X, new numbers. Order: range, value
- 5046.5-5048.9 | 1.908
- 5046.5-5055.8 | 1.633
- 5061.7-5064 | 2.243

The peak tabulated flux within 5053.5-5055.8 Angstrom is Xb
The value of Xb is 2.063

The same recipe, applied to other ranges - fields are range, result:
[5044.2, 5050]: 2.603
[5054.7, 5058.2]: 2.166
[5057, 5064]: 2.535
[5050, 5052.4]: 2.256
